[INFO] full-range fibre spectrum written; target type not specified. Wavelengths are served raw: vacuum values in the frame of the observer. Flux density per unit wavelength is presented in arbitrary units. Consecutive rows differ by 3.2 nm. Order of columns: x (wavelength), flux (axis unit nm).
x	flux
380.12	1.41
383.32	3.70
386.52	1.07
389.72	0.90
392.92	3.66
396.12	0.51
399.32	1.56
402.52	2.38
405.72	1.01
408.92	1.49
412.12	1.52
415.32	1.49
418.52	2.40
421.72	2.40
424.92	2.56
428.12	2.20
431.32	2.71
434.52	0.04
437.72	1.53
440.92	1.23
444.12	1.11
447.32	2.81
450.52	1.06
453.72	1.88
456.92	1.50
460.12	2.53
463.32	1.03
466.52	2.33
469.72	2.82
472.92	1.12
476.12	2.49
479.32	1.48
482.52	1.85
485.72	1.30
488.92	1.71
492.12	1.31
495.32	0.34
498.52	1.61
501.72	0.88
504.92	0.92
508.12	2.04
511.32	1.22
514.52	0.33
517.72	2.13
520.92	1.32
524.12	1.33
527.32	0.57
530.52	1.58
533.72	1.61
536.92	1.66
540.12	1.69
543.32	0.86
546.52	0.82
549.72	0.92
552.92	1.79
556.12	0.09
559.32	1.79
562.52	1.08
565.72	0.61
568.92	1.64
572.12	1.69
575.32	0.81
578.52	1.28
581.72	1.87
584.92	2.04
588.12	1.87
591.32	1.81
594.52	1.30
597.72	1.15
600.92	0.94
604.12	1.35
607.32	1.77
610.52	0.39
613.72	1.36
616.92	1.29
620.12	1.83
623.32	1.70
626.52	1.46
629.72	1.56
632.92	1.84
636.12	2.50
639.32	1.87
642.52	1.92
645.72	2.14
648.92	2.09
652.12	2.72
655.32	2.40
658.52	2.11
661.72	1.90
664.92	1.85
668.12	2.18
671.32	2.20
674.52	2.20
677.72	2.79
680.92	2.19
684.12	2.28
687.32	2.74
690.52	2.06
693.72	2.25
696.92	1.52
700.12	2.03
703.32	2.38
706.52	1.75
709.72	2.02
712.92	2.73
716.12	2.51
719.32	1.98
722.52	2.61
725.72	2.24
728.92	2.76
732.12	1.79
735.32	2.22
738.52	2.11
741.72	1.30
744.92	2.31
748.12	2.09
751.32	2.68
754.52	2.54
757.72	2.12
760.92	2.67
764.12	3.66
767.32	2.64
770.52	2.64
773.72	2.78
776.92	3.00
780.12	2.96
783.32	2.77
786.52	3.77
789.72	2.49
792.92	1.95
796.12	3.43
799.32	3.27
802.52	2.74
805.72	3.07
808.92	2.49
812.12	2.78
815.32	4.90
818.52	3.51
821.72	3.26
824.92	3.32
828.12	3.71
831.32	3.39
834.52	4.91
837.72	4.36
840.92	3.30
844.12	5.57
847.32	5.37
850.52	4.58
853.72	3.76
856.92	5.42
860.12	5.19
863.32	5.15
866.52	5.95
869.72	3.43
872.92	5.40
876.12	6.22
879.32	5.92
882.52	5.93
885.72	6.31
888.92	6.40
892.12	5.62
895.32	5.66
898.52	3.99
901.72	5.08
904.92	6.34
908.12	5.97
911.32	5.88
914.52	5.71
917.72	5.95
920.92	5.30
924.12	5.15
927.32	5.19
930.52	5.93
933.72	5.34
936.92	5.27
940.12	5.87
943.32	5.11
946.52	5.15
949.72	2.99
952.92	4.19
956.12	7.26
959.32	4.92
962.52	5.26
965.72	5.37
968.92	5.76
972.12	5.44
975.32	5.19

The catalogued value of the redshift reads 1.19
